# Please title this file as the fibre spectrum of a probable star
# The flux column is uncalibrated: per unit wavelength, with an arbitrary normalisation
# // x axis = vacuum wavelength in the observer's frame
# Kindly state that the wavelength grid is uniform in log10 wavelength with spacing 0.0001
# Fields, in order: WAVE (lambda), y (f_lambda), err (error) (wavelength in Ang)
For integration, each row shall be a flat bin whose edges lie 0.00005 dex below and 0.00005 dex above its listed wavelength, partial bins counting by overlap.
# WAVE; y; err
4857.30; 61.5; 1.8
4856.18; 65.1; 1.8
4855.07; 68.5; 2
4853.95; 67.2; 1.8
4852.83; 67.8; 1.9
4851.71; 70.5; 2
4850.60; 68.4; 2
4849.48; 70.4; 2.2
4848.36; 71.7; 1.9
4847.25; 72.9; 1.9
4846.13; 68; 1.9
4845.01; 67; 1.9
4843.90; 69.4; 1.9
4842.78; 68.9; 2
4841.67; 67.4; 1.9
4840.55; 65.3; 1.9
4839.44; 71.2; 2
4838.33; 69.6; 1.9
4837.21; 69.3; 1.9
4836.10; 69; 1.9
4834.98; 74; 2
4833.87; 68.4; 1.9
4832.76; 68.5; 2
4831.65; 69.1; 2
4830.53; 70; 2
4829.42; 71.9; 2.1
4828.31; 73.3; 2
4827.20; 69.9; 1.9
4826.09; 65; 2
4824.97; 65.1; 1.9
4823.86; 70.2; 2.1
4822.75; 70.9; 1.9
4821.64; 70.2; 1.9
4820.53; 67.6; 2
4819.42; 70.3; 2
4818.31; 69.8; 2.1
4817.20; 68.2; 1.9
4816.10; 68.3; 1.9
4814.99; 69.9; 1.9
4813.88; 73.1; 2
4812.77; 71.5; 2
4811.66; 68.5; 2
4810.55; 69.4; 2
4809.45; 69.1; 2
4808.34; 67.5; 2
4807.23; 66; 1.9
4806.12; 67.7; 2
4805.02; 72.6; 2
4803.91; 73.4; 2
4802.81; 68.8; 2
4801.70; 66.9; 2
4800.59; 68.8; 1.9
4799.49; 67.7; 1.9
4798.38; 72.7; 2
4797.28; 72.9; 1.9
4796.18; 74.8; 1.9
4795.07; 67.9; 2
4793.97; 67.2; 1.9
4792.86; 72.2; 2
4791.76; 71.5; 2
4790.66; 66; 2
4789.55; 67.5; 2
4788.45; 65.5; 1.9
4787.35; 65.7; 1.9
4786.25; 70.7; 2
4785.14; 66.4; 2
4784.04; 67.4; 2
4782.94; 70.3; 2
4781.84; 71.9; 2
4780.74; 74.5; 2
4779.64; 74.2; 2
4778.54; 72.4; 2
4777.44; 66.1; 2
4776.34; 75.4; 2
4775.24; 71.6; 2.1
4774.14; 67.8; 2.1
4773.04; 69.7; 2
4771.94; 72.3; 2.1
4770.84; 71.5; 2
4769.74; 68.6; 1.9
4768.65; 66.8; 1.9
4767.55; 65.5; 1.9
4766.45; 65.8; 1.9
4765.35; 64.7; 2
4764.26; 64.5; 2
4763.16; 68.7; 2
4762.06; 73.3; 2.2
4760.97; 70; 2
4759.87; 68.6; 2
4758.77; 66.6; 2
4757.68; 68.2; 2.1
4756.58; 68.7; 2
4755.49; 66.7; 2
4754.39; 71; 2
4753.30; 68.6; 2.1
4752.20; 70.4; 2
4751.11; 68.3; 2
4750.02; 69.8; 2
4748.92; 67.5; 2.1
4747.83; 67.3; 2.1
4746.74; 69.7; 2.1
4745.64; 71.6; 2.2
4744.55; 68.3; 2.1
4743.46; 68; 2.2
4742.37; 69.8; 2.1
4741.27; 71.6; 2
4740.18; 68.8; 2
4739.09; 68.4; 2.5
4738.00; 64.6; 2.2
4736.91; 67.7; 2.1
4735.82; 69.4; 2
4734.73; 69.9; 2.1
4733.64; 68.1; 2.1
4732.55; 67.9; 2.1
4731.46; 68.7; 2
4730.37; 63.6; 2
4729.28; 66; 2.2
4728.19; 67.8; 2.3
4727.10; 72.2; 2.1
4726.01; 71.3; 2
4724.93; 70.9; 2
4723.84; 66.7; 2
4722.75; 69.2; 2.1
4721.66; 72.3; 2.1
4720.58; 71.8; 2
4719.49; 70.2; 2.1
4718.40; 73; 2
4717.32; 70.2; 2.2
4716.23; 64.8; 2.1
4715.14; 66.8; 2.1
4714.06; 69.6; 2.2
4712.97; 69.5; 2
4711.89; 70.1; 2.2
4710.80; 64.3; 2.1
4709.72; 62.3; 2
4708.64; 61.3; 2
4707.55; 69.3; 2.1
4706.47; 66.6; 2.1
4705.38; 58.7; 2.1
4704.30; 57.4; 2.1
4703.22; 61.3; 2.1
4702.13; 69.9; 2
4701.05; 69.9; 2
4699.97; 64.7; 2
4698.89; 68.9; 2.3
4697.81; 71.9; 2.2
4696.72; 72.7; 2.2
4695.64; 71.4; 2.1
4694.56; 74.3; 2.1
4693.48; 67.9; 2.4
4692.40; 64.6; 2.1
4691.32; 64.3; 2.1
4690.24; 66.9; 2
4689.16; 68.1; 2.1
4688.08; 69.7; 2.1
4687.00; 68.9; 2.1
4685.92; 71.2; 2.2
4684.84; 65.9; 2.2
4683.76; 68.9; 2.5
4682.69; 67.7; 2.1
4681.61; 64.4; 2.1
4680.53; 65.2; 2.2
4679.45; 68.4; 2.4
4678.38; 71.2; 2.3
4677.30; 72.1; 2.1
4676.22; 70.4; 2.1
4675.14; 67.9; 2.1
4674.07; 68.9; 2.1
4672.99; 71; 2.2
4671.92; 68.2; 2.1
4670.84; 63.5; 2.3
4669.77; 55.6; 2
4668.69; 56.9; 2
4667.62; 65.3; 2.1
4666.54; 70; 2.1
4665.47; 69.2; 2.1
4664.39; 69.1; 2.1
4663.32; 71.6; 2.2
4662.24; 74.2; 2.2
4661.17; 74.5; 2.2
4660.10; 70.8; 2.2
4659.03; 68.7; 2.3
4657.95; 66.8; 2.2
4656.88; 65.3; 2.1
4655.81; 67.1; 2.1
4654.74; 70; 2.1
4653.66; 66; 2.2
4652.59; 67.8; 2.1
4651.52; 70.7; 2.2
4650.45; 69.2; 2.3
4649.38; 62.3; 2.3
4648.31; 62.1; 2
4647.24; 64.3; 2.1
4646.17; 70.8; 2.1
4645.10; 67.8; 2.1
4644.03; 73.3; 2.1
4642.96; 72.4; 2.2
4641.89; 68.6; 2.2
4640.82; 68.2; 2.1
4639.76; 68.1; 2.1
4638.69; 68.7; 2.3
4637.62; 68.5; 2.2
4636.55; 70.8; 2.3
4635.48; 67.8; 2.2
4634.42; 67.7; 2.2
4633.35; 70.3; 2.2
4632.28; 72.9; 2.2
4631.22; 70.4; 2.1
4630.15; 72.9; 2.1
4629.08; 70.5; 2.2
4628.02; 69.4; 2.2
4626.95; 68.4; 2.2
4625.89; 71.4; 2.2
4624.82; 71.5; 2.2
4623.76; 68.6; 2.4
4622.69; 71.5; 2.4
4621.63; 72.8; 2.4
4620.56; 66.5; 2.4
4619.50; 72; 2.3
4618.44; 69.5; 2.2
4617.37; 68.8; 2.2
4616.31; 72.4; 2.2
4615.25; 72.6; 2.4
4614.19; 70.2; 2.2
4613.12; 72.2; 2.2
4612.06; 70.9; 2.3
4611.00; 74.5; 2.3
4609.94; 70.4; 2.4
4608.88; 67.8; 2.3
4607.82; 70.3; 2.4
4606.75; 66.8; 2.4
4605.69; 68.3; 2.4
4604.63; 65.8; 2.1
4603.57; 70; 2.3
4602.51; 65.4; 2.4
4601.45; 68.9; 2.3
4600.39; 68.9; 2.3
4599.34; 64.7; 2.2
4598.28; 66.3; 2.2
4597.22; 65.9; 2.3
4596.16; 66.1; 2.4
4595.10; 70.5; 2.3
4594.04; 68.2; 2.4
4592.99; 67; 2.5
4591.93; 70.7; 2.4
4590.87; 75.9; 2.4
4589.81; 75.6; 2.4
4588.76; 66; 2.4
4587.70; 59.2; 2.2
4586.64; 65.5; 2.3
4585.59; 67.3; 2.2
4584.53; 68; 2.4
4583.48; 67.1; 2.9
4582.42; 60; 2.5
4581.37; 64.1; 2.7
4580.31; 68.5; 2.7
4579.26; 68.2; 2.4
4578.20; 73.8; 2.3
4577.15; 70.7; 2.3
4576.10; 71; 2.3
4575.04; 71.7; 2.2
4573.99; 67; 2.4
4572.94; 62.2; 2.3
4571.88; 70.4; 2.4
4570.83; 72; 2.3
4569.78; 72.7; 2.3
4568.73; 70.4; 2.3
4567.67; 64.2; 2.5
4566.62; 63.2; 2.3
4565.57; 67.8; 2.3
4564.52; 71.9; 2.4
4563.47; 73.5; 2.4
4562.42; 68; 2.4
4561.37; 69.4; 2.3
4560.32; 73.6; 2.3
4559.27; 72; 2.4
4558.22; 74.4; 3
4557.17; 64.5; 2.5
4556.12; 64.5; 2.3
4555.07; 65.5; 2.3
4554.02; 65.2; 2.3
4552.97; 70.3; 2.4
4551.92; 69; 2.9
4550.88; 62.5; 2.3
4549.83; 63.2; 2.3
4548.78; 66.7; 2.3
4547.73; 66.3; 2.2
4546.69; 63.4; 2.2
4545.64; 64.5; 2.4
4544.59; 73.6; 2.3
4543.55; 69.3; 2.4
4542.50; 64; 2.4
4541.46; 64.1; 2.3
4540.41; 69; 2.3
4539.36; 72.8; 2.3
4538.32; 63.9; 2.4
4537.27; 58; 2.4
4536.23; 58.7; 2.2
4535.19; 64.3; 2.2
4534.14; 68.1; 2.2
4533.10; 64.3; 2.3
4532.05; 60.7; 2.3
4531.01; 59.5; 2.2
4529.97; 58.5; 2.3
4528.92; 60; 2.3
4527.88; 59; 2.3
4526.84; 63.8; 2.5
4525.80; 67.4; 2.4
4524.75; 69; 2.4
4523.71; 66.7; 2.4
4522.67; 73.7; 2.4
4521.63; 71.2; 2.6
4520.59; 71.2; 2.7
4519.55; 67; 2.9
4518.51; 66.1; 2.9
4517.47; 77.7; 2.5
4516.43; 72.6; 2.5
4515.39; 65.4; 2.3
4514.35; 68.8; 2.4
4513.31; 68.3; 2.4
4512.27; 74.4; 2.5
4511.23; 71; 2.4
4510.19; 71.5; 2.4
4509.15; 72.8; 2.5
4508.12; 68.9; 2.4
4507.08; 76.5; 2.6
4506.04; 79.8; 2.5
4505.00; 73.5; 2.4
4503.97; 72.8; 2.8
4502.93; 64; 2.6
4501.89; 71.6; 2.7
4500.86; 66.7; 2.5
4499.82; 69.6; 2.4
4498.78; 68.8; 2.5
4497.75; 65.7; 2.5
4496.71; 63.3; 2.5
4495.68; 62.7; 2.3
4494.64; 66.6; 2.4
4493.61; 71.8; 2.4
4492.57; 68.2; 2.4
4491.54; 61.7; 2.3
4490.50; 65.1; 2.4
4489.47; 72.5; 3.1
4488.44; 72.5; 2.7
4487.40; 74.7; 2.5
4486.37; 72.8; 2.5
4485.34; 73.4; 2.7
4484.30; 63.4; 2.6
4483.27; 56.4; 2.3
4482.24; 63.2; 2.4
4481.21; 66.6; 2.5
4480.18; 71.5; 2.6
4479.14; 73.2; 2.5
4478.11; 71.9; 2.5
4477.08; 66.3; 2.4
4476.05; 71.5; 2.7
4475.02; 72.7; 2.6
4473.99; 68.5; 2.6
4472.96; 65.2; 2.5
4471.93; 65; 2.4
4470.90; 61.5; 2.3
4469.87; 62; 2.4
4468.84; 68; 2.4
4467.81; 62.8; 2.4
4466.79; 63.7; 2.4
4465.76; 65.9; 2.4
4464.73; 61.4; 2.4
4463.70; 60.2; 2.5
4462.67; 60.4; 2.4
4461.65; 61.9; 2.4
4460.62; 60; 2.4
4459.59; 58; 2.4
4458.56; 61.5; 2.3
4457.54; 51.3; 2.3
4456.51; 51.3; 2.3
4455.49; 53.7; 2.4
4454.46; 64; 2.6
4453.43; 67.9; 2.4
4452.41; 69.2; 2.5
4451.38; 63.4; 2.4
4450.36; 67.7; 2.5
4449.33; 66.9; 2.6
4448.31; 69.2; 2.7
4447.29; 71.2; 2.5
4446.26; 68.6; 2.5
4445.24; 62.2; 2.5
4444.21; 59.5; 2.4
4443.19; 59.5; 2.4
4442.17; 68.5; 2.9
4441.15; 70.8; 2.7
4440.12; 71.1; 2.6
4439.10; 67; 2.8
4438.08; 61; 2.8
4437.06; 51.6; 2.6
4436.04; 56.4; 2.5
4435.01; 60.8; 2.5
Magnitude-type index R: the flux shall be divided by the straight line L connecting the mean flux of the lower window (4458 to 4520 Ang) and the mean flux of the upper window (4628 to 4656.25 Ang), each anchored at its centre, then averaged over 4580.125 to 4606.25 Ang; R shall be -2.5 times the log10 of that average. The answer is 0.02 mag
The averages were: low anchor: 67.7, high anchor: 68.8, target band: 67.3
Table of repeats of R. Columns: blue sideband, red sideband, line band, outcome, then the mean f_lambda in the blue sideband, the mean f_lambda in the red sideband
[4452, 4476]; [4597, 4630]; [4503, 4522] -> -0.11 mag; 62.6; 69.5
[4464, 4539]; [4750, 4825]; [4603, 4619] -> -0.03 mag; 67.5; 69.3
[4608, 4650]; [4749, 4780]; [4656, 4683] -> 0.03 mag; 69.7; 69.1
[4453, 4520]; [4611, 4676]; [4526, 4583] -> 0.02 mag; 66.9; 69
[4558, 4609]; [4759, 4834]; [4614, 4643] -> -0.02 mag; 68.5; 69.4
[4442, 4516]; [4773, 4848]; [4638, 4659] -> 0.00 mag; 66.6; 69.6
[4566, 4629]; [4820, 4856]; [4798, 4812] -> 0.00 mag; 68.8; 69.2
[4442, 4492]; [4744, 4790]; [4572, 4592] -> -0.02 mag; 65.1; 69.1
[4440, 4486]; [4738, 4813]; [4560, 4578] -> -0.05 mag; 64.7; 69.2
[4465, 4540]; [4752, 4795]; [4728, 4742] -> 0.02 mag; 67.6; 69.1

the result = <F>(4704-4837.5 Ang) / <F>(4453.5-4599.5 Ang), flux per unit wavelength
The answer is 1.0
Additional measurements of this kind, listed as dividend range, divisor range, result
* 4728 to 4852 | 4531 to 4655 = 1.01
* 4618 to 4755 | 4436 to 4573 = 1.03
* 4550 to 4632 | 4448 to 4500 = 1.05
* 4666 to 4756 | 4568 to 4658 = 0.99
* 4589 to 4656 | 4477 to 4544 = 1.02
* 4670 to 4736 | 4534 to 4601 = 1.01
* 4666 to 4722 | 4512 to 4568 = 1.01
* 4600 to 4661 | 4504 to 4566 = 1.02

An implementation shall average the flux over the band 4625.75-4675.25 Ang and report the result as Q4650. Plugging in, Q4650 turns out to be 68.4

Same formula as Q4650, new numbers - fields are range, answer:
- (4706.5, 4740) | 68.3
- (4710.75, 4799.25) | 69.1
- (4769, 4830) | 69.7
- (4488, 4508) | 69.1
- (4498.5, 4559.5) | 67.6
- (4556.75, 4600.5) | 68.5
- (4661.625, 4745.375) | 67.9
